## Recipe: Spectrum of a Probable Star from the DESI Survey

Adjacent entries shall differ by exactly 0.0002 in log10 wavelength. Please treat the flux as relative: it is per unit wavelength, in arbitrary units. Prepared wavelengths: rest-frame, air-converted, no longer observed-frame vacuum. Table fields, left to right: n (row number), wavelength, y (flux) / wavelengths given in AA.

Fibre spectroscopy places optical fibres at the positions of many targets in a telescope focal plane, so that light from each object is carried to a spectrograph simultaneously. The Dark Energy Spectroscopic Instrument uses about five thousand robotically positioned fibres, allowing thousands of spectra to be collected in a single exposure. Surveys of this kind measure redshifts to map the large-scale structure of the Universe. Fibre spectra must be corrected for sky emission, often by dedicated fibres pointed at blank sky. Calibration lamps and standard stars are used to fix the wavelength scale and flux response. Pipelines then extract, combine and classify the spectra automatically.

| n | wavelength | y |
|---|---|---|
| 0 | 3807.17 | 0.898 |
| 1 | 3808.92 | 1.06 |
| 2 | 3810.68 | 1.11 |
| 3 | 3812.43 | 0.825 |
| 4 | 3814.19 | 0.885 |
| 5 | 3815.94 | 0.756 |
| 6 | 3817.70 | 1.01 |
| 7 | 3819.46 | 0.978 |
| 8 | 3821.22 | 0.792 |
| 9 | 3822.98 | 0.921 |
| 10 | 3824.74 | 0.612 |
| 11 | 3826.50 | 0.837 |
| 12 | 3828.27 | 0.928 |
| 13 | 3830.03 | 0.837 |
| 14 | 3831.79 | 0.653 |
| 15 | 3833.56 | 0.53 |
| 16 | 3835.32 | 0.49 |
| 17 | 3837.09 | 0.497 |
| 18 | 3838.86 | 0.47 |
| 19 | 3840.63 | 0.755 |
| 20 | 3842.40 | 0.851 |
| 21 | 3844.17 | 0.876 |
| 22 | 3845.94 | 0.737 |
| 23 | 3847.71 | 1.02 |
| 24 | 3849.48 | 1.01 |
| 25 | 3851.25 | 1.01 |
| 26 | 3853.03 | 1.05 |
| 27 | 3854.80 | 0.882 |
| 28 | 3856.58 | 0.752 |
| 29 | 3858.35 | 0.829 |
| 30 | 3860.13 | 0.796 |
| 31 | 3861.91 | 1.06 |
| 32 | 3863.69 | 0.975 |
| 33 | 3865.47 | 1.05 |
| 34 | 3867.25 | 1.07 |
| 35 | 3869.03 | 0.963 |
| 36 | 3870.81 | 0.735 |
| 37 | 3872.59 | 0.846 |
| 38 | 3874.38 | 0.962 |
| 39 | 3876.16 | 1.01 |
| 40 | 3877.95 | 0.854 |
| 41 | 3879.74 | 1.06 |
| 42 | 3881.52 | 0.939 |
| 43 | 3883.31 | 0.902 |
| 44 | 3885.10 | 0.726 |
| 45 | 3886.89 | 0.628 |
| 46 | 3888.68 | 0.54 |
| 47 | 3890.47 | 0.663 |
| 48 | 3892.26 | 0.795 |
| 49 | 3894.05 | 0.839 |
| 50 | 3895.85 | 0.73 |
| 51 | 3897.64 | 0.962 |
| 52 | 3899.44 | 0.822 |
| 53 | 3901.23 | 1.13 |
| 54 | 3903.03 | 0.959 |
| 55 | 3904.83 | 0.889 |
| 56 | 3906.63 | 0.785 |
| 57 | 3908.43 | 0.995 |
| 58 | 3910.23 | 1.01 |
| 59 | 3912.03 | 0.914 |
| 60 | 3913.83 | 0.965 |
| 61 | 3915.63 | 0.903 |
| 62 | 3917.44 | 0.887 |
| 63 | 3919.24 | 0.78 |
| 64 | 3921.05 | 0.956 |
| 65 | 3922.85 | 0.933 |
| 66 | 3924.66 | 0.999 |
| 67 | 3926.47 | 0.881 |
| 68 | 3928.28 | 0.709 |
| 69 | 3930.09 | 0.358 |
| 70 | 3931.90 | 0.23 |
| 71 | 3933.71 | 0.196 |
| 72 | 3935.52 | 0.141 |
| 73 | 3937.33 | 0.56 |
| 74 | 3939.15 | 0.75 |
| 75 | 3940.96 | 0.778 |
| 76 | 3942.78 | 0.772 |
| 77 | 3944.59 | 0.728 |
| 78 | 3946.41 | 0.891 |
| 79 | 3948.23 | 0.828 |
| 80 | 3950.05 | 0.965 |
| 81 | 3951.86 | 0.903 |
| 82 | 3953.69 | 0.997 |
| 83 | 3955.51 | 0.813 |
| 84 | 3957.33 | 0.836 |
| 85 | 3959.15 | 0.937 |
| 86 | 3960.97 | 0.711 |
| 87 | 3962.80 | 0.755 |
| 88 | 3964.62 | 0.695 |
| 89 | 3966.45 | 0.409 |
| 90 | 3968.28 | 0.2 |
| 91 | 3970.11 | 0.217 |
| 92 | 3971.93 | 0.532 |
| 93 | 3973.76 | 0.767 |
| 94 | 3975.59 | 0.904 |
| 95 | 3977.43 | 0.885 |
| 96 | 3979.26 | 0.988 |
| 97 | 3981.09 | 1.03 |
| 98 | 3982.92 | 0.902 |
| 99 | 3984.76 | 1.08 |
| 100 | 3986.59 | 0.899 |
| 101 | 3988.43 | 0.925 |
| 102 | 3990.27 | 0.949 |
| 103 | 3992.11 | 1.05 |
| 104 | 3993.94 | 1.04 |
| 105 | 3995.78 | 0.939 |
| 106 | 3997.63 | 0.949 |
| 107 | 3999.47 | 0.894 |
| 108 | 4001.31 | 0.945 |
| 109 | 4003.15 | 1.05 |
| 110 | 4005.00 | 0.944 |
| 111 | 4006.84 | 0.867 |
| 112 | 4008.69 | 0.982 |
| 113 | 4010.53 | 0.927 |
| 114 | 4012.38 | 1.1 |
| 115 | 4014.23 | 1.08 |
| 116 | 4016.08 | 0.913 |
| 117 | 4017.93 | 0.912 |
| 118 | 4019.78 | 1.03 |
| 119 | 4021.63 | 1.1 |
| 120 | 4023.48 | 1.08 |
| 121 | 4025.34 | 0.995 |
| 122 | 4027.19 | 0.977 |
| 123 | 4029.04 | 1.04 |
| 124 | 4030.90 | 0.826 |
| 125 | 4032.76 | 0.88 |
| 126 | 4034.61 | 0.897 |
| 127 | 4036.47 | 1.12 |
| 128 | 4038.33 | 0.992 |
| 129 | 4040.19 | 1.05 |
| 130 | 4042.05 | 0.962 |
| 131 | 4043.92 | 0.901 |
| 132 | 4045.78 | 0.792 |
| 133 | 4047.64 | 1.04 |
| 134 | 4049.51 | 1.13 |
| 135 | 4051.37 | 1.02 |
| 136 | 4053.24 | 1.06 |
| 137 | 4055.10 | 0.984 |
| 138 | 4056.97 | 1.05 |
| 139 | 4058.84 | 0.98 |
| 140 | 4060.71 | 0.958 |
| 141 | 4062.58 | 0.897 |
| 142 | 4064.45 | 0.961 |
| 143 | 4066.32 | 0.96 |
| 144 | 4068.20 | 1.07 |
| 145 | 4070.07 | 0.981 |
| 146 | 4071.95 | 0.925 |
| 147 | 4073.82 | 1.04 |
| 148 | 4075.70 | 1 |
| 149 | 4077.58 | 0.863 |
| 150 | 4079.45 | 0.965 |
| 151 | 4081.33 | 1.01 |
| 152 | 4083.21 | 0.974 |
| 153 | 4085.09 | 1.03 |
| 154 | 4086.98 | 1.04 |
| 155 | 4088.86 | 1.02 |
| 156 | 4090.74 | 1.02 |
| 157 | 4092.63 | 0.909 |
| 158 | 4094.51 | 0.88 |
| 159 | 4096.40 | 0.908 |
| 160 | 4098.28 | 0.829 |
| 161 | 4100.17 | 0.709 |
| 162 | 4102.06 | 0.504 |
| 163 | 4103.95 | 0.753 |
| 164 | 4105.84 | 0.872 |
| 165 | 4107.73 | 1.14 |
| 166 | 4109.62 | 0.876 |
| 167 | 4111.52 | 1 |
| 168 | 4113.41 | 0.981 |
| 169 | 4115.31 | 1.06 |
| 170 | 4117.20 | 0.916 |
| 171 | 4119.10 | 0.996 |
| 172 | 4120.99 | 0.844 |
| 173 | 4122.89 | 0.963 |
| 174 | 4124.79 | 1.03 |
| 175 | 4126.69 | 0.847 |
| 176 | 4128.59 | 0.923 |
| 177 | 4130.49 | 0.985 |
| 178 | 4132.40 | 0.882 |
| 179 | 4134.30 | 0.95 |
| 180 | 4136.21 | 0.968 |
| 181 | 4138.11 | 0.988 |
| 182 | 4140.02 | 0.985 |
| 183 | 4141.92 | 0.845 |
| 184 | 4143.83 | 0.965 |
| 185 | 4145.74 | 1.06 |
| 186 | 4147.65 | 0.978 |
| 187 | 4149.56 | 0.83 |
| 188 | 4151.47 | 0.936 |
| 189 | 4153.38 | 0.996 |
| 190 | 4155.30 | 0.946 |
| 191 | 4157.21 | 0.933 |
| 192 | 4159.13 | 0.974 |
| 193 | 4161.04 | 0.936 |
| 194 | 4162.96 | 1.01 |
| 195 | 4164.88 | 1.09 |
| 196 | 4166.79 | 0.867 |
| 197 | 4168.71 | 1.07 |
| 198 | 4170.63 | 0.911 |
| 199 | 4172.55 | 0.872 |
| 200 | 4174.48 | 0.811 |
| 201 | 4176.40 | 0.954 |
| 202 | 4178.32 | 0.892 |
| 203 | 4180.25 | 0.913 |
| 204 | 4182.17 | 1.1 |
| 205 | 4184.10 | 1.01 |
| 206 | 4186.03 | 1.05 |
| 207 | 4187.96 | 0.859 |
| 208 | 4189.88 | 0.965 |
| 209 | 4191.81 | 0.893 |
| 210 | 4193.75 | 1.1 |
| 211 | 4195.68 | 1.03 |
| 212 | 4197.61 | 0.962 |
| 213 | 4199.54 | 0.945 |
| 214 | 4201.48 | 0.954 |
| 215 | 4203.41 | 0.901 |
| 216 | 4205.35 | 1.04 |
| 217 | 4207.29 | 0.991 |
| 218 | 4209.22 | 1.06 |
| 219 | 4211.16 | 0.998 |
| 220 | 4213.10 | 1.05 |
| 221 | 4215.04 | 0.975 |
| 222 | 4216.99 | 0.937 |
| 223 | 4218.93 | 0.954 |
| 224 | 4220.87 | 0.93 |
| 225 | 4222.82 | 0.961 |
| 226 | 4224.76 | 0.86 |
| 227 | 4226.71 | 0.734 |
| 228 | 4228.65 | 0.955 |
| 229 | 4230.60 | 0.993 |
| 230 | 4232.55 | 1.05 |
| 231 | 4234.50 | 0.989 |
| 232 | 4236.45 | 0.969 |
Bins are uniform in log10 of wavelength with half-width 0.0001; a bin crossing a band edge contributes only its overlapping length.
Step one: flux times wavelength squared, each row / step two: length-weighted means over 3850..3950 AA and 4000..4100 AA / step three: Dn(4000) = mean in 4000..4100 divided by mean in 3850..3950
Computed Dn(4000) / 1.28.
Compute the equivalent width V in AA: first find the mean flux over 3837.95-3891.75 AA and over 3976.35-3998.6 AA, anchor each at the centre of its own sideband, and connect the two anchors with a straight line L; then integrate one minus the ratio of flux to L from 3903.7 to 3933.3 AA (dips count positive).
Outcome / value 3.1 AA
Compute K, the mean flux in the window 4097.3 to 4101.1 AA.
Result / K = 0.772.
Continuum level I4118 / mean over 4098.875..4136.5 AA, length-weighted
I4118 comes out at 0.908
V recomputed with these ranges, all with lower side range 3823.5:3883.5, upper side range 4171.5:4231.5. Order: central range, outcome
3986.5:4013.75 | -2.3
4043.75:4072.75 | -2.3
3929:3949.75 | 7.0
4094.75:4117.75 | 1.2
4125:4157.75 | -0.2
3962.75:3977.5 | 5.2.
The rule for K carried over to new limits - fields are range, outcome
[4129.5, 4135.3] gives 0.938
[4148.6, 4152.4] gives 0.883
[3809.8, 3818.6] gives 0.918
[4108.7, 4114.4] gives 0.952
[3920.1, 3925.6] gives 0.96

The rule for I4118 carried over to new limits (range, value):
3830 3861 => 0.779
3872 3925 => 0.878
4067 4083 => 0.981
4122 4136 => 0.941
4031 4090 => 0.983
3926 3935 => 0.441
